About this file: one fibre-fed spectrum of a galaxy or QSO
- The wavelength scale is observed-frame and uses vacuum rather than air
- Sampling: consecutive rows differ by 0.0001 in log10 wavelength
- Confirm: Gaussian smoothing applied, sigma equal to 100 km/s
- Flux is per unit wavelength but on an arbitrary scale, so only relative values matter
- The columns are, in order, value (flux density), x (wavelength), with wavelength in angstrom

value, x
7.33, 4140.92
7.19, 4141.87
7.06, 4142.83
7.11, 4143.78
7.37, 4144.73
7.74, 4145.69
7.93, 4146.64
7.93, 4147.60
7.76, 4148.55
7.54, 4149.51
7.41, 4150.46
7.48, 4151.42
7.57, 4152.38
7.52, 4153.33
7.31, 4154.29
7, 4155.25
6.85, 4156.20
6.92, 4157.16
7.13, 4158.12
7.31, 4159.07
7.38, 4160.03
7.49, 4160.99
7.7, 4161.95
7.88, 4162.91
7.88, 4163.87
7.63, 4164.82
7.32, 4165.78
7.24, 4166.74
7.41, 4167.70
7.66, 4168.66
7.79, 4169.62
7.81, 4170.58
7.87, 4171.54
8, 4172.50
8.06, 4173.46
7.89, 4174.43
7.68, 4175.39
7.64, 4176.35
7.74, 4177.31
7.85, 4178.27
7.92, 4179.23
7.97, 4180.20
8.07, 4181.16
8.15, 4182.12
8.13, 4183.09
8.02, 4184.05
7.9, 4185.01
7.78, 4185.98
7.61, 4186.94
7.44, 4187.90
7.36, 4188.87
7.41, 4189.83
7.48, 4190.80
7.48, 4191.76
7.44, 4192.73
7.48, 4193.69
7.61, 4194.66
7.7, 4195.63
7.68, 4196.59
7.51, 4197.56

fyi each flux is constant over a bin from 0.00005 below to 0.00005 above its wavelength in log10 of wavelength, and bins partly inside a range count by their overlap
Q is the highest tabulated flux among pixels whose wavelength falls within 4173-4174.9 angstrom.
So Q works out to 8.06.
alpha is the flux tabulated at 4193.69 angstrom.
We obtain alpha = 7.48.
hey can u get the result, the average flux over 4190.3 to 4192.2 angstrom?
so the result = 7.48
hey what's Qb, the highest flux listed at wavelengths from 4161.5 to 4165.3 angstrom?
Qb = 7.88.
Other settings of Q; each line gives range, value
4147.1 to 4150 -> 7.93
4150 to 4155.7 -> 7.57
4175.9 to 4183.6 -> 8.15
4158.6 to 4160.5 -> 7.38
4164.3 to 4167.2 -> 7.63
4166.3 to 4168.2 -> 7.41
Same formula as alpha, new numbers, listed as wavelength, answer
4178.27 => 7.85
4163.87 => 7.88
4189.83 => 7.41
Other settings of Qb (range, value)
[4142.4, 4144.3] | 7.11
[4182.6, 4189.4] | 8.13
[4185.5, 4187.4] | 7.78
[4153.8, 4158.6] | 7.31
